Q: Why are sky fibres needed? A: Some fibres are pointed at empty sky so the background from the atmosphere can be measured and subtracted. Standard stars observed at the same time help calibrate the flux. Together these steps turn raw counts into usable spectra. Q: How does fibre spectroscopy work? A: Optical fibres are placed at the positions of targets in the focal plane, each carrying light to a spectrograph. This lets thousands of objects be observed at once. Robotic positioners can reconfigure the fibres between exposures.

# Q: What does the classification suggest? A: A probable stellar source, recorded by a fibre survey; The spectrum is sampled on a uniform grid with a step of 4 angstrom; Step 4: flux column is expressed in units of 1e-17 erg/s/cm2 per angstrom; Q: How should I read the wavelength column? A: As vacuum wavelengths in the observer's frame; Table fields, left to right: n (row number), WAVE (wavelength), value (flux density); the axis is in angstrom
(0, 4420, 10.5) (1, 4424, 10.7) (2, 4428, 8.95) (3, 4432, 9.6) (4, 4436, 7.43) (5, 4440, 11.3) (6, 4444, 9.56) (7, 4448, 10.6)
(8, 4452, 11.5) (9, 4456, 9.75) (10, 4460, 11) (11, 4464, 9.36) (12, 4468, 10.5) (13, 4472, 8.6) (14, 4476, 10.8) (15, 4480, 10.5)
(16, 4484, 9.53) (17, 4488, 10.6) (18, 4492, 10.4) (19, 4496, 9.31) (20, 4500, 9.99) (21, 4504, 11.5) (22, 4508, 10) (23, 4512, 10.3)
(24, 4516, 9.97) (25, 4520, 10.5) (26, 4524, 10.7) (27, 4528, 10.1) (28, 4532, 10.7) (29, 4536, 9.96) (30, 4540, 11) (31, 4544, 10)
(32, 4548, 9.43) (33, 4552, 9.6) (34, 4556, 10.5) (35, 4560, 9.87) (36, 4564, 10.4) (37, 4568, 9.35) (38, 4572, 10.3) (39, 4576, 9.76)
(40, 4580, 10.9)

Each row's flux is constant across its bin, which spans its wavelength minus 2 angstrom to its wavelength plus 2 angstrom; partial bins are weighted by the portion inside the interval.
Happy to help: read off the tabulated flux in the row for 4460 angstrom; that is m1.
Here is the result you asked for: 11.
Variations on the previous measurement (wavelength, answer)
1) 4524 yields 10.7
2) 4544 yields 10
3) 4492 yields 10.4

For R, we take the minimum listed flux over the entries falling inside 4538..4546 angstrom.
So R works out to 10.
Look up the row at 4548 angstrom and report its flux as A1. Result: 9.43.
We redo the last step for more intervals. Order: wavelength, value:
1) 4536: 9.96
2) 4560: 9.87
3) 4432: 9.6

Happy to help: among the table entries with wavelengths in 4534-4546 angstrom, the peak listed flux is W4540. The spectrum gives 11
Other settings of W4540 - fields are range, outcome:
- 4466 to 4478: 10.8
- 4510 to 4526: 10.7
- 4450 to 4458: 11.5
